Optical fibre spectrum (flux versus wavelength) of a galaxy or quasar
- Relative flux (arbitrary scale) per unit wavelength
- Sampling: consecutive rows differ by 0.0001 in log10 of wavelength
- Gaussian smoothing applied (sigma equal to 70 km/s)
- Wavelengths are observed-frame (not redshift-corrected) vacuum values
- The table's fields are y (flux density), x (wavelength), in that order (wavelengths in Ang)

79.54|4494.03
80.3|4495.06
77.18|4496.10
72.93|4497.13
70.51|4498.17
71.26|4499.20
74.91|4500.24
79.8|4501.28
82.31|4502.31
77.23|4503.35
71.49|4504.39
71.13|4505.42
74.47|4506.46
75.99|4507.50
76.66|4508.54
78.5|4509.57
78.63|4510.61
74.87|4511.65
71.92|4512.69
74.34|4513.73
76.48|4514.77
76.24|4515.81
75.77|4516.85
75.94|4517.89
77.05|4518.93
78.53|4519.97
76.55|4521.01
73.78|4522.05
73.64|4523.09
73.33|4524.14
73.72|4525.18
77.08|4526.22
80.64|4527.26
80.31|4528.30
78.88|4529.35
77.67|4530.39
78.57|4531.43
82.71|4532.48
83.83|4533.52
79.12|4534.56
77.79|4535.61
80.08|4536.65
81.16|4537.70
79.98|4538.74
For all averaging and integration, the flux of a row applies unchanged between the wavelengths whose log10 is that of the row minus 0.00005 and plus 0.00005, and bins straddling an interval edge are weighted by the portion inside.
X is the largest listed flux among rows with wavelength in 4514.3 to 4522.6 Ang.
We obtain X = 78.53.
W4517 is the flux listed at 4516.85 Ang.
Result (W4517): 75.77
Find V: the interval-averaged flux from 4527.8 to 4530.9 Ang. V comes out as 78.8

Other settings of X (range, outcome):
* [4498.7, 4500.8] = 74.91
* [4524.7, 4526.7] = 77.08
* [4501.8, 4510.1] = 82.31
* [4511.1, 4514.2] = 74.87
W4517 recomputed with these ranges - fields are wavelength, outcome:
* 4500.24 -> 74.91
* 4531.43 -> 78.57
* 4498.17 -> 70.51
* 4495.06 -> 80.3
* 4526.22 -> 77.08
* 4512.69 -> 71.92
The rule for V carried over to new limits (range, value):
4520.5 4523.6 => 74.7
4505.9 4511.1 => 76.8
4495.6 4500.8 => 73.4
